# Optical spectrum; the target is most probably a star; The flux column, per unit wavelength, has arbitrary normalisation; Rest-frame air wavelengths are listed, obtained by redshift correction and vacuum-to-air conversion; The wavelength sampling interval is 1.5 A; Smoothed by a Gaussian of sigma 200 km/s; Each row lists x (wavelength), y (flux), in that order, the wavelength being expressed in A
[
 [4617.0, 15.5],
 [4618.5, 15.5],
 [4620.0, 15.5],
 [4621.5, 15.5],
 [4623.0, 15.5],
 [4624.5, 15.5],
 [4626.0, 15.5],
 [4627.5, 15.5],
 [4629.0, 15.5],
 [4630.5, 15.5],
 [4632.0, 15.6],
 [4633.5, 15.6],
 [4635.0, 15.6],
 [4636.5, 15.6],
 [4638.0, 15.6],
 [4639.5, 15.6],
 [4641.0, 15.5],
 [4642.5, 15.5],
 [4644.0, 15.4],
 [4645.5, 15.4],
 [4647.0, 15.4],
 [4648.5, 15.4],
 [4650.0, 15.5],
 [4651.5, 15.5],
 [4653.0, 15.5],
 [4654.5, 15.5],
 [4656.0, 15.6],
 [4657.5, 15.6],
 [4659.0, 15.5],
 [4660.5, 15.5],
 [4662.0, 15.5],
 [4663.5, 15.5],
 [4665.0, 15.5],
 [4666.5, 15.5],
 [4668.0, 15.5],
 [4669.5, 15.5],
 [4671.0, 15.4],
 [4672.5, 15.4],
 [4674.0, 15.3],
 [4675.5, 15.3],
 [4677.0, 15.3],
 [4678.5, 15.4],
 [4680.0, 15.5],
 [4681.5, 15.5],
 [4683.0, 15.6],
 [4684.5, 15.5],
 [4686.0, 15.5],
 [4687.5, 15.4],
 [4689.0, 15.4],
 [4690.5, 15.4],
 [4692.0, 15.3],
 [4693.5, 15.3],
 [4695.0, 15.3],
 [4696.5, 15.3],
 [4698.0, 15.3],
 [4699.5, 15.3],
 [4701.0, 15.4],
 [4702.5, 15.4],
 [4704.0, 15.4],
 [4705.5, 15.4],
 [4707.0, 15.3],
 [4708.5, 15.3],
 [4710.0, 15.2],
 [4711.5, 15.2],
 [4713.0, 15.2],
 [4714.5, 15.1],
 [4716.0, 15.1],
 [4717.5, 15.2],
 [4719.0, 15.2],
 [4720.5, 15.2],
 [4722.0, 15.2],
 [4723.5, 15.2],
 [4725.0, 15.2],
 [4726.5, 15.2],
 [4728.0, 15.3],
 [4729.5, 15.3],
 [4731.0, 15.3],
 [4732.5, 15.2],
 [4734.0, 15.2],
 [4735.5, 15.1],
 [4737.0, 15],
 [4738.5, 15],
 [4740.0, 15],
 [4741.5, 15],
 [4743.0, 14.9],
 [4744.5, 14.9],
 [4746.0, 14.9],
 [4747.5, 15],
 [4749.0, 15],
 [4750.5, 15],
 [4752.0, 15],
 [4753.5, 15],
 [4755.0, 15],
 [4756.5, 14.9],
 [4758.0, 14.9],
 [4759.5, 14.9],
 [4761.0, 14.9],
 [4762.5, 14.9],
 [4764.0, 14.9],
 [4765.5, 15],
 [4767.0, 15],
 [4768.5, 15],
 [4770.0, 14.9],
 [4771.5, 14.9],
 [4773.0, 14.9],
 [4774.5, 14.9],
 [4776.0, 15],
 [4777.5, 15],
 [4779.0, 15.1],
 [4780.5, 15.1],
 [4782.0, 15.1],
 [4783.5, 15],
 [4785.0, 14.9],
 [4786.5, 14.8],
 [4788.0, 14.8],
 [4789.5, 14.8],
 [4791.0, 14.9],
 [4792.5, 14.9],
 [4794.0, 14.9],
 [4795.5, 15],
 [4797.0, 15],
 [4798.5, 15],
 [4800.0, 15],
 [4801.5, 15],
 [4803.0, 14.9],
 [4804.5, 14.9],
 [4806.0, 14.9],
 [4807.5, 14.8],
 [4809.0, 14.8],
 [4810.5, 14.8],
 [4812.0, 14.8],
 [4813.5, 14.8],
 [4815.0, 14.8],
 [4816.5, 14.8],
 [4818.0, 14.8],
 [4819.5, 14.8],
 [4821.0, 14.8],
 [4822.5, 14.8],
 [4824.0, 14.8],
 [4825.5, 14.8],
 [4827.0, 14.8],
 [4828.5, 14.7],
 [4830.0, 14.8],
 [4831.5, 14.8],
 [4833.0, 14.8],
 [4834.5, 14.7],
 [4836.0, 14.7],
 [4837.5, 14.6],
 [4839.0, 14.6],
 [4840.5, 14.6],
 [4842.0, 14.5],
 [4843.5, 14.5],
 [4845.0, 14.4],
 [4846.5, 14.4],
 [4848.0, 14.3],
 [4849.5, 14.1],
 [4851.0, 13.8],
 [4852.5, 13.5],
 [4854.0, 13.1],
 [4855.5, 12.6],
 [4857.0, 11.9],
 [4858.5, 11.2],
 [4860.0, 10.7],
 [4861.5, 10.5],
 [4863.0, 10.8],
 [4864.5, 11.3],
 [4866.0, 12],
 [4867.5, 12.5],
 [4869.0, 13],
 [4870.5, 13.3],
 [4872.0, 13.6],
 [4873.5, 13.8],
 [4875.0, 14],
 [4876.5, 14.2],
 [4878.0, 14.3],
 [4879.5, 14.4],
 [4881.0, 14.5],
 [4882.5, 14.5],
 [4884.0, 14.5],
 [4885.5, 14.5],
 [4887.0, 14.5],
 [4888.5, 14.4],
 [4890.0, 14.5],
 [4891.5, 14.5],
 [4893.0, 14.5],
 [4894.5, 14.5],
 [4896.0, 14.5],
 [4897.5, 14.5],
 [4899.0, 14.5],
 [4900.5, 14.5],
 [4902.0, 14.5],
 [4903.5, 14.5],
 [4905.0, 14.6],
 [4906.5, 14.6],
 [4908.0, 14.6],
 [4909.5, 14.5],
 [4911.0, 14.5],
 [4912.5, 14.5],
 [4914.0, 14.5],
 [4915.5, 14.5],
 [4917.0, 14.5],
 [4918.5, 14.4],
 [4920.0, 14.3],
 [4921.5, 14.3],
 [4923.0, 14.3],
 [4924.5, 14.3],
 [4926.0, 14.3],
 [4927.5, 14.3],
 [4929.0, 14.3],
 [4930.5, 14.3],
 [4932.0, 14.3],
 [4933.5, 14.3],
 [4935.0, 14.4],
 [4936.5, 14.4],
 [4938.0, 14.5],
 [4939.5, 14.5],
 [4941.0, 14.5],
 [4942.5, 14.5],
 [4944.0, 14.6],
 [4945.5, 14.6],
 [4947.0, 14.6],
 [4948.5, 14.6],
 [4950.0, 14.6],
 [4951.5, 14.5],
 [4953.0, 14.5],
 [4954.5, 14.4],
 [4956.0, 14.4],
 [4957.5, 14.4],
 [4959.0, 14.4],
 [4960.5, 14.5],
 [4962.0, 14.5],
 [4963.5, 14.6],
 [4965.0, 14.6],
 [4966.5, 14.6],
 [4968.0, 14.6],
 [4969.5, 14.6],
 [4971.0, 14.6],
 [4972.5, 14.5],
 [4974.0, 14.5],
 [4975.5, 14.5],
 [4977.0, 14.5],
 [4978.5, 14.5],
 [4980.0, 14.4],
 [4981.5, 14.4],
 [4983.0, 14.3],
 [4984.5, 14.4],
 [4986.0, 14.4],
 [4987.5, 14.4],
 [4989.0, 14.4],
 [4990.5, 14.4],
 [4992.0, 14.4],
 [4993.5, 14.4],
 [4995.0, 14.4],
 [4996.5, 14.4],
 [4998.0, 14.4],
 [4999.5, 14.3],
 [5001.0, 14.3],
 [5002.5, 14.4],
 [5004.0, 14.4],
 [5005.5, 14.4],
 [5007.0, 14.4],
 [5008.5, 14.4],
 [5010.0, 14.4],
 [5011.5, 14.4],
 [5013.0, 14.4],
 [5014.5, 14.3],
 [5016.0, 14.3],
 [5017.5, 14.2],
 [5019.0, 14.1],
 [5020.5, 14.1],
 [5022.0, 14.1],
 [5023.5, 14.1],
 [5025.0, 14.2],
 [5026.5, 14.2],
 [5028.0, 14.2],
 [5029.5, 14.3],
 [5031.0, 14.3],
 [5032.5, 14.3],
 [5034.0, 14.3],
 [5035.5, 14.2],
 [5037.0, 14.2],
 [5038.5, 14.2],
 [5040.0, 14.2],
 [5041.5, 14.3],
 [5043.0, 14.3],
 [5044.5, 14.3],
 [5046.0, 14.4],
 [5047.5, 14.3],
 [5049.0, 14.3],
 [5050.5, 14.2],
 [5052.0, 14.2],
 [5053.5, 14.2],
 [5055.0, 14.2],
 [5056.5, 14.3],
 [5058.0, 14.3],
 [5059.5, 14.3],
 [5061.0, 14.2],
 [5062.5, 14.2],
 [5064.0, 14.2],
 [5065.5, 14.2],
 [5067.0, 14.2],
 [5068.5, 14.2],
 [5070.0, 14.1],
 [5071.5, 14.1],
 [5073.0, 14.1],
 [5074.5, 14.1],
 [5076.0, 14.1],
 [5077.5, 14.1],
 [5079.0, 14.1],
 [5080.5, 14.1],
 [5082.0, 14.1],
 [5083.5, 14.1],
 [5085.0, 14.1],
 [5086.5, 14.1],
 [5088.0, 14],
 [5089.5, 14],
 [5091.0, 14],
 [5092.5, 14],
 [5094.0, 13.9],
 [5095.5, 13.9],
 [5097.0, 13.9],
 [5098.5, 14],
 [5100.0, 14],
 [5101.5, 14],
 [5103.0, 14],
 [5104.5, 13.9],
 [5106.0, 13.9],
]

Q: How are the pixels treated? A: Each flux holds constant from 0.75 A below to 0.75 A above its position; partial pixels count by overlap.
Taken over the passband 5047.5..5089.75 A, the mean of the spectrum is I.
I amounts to 14.2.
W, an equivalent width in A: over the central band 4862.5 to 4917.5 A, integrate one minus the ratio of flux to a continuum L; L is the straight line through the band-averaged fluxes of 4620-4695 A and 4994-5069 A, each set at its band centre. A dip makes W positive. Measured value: 2.47 A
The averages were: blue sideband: 15.5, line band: 14.1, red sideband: 14.3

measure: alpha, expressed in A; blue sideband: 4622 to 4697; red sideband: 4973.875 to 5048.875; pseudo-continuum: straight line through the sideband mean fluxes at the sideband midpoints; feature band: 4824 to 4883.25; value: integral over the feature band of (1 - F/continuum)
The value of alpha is 4.77 A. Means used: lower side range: 15.5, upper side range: 14.3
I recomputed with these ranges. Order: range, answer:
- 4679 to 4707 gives 15.4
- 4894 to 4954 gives 14.5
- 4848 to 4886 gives 13.1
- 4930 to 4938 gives 14.4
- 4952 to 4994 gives 14.5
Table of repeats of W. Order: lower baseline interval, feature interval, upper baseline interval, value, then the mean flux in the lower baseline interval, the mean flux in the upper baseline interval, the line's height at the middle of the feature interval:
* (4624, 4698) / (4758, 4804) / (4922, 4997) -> 0.3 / 15.5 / 14.5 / 15.1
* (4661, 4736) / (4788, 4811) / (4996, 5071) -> 0.2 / 15.3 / 14.3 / 15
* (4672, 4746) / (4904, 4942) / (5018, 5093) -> 0.4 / 15.3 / 14.2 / 14.6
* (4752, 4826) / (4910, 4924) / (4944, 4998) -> 0.2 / 14.9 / 14.5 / 14.6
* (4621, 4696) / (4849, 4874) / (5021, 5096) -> 4.0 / 15.5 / 14.2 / 14.8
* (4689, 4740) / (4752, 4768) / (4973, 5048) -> 0.2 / 15.2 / 14.3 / 15.1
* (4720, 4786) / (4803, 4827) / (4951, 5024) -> 0.1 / 15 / 14.4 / 14.9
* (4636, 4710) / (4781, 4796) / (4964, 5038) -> 0.1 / 15.4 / 14.4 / 15.1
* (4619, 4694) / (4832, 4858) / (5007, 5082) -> 1.4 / 15.5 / 14.2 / 14.9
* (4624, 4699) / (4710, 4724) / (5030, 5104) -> 0.1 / 15.5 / 14.2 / 15.3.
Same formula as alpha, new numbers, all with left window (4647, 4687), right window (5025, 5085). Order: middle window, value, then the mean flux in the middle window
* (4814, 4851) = 0.7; 14.6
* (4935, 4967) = 0.1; 14.5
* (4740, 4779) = 0.6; 15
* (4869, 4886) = 0.8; 14.1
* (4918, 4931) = 0.3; 14.3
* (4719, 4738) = 0.1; 15.2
